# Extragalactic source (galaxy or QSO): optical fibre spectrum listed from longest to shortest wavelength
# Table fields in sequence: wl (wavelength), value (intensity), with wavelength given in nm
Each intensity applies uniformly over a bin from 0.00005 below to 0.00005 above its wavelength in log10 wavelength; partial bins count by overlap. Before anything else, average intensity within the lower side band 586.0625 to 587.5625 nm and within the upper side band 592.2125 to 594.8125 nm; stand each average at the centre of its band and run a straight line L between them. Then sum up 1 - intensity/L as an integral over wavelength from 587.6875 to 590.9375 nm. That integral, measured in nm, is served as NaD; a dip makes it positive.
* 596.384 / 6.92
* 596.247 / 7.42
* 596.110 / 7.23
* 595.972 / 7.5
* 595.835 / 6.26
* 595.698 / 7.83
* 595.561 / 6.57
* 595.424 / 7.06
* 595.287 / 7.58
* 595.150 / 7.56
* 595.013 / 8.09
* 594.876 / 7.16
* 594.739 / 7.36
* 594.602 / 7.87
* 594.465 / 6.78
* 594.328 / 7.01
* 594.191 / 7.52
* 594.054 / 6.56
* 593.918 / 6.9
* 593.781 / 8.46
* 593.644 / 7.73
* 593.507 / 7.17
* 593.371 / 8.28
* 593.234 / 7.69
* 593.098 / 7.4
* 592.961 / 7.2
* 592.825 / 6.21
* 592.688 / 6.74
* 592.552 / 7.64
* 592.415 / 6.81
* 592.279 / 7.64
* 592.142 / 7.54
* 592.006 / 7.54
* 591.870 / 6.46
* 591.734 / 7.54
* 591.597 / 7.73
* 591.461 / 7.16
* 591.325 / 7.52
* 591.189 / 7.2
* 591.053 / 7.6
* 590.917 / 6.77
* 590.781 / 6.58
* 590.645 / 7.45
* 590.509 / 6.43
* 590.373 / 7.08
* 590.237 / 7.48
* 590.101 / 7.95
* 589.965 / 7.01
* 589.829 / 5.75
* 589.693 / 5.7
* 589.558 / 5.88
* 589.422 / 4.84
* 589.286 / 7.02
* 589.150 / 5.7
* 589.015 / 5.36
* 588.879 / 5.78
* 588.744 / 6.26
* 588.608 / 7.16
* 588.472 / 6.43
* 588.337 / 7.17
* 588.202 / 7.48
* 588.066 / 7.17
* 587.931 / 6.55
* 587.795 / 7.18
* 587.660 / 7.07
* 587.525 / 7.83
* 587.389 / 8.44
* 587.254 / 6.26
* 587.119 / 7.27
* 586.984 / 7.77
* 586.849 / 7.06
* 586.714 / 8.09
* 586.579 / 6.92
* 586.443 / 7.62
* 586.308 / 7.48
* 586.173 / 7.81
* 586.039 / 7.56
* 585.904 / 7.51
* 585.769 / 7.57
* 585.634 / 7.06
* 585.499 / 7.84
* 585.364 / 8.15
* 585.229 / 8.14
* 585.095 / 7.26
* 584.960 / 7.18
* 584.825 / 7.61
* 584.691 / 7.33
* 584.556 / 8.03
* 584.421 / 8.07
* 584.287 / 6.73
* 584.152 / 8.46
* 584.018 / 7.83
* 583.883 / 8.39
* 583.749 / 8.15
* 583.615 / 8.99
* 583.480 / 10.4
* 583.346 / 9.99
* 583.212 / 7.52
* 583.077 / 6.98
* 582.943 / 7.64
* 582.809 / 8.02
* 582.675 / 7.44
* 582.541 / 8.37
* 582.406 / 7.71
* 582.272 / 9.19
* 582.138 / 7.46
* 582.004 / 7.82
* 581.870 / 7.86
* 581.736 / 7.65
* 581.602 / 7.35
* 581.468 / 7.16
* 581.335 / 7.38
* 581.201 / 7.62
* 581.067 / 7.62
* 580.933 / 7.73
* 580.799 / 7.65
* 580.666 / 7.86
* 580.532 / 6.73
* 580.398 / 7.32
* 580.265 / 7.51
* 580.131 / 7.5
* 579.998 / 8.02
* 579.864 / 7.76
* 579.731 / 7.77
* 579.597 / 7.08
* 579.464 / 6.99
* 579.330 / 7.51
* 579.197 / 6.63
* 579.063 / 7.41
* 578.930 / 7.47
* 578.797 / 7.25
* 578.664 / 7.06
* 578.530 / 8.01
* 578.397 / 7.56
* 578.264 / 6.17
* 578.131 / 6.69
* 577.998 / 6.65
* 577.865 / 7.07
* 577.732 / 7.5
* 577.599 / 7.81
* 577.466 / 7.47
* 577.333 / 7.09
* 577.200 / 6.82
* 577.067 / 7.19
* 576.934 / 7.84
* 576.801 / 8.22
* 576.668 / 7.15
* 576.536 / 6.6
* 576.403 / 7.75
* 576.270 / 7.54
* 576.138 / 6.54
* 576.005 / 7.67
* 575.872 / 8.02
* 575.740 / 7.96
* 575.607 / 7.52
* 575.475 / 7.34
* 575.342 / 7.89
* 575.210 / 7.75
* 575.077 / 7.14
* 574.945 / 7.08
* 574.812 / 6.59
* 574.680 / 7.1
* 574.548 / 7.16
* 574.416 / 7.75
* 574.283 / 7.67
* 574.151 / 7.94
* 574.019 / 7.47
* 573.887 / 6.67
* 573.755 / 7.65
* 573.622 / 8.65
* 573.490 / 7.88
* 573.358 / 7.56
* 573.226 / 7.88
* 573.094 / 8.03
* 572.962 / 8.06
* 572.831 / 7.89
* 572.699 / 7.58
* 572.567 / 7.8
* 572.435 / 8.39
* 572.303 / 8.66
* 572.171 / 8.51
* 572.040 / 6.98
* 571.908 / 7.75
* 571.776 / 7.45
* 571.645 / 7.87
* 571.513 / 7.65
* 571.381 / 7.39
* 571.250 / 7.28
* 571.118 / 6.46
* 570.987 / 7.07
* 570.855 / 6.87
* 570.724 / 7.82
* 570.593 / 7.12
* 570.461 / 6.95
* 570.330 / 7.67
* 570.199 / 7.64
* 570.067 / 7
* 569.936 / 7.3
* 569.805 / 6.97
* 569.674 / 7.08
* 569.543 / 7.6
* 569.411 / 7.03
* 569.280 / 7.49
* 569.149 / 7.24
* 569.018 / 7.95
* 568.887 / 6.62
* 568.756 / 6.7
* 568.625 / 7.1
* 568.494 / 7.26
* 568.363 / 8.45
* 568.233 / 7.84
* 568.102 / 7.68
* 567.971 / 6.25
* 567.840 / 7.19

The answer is 0.37 nm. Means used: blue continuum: 7.5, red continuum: 7.31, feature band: 6.59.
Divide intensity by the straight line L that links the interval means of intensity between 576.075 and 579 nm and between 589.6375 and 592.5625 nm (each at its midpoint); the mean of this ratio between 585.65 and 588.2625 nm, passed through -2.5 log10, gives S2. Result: -0.04 mag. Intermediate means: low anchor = 7.25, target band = 7.39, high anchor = 7.11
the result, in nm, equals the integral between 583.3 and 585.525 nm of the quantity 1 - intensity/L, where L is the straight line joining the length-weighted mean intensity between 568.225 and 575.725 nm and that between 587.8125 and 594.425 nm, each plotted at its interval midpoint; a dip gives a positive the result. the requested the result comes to -0.307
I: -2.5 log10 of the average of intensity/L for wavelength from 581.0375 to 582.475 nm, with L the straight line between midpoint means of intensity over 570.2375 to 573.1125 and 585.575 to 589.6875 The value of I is -0.08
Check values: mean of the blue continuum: 7.6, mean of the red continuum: 6.96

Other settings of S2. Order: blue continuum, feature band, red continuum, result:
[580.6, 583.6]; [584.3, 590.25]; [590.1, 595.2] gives 0.079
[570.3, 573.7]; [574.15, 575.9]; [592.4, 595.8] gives 0.021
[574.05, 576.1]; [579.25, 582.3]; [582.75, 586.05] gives 0.028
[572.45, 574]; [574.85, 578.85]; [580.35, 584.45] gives 0.072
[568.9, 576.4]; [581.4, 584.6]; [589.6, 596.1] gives -0.098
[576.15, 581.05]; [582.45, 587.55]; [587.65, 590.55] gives -0.140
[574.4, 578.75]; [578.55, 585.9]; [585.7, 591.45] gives -0.084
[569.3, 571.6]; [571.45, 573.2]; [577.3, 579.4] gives -0.095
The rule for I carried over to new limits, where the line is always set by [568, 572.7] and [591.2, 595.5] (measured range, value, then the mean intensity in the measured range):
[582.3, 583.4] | -0.083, 7.98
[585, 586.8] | -0.033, 7.6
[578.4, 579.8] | 0.011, 7.33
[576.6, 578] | 0.005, 7.38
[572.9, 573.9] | -0.060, 7.85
